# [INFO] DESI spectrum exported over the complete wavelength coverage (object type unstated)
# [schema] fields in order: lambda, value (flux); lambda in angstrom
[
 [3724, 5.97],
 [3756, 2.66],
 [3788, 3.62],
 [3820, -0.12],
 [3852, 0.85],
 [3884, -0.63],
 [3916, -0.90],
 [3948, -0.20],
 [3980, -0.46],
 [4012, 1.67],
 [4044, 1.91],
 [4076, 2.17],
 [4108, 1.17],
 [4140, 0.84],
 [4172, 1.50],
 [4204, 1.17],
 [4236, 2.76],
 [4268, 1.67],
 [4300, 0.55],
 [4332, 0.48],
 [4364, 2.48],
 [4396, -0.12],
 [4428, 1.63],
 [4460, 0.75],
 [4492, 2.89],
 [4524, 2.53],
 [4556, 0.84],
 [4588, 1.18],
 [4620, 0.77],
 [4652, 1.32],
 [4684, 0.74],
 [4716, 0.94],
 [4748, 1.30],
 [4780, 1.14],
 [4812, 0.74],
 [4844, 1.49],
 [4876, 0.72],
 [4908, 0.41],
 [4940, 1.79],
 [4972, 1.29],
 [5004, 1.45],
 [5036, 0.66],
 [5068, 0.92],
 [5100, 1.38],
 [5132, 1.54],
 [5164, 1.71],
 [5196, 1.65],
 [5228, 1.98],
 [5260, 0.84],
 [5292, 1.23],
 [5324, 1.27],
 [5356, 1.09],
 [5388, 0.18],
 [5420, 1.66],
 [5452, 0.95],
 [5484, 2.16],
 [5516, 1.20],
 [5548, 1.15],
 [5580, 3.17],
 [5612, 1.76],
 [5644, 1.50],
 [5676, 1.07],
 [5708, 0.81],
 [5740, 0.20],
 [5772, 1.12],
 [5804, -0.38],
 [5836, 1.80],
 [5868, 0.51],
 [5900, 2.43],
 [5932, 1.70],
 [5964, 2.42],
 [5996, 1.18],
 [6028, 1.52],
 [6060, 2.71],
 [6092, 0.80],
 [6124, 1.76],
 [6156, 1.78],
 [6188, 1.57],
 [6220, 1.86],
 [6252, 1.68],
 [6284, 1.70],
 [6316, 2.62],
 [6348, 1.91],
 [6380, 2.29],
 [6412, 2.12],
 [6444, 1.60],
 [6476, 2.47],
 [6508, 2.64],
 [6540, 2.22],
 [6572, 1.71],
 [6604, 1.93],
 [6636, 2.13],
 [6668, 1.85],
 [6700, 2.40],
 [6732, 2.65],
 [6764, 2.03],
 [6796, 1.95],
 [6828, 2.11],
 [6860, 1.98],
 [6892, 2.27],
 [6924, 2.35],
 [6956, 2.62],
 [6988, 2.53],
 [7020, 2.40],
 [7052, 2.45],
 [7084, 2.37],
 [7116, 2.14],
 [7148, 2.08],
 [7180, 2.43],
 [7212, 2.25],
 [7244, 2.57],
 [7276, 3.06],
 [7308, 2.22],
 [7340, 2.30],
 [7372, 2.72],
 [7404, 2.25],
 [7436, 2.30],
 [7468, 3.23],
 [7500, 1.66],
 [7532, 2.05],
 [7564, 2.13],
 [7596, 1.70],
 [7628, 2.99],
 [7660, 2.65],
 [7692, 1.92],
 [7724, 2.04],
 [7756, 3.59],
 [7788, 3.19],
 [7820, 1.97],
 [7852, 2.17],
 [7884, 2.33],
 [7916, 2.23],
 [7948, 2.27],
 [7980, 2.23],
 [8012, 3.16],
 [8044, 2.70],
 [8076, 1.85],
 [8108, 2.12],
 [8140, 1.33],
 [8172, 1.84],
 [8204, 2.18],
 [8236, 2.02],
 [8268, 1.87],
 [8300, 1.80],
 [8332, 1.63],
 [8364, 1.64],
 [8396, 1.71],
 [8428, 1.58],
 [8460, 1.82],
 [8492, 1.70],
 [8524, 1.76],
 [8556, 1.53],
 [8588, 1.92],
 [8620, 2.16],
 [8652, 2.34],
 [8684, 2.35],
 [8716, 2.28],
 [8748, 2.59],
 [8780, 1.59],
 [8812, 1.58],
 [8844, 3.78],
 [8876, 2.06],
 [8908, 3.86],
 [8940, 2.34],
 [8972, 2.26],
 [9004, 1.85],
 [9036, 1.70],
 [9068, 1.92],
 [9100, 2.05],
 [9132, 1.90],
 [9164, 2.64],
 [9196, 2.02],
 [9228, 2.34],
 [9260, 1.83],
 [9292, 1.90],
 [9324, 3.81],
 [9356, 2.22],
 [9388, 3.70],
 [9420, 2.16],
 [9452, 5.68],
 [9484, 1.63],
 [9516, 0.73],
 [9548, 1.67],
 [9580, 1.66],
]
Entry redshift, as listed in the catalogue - 0.603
